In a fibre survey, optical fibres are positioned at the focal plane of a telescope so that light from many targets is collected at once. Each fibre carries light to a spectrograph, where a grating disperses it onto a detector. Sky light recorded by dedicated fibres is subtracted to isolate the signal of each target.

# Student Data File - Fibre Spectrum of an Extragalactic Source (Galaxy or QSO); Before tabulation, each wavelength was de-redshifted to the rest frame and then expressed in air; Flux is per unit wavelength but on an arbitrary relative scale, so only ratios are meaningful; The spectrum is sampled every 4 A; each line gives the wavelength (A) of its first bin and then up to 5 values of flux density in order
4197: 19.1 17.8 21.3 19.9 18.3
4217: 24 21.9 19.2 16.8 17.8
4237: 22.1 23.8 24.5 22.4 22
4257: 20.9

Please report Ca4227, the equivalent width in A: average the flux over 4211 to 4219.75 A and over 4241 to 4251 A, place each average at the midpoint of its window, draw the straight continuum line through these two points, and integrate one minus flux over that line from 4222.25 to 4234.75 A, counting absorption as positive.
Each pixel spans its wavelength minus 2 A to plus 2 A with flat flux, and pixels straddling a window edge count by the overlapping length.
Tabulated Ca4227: 2.26 A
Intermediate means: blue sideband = 21.2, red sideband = 23.5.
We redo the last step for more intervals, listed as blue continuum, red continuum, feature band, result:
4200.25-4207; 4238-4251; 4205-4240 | 2.11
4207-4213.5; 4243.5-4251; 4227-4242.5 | 1.44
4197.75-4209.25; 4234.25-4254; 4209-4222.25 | -0.38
